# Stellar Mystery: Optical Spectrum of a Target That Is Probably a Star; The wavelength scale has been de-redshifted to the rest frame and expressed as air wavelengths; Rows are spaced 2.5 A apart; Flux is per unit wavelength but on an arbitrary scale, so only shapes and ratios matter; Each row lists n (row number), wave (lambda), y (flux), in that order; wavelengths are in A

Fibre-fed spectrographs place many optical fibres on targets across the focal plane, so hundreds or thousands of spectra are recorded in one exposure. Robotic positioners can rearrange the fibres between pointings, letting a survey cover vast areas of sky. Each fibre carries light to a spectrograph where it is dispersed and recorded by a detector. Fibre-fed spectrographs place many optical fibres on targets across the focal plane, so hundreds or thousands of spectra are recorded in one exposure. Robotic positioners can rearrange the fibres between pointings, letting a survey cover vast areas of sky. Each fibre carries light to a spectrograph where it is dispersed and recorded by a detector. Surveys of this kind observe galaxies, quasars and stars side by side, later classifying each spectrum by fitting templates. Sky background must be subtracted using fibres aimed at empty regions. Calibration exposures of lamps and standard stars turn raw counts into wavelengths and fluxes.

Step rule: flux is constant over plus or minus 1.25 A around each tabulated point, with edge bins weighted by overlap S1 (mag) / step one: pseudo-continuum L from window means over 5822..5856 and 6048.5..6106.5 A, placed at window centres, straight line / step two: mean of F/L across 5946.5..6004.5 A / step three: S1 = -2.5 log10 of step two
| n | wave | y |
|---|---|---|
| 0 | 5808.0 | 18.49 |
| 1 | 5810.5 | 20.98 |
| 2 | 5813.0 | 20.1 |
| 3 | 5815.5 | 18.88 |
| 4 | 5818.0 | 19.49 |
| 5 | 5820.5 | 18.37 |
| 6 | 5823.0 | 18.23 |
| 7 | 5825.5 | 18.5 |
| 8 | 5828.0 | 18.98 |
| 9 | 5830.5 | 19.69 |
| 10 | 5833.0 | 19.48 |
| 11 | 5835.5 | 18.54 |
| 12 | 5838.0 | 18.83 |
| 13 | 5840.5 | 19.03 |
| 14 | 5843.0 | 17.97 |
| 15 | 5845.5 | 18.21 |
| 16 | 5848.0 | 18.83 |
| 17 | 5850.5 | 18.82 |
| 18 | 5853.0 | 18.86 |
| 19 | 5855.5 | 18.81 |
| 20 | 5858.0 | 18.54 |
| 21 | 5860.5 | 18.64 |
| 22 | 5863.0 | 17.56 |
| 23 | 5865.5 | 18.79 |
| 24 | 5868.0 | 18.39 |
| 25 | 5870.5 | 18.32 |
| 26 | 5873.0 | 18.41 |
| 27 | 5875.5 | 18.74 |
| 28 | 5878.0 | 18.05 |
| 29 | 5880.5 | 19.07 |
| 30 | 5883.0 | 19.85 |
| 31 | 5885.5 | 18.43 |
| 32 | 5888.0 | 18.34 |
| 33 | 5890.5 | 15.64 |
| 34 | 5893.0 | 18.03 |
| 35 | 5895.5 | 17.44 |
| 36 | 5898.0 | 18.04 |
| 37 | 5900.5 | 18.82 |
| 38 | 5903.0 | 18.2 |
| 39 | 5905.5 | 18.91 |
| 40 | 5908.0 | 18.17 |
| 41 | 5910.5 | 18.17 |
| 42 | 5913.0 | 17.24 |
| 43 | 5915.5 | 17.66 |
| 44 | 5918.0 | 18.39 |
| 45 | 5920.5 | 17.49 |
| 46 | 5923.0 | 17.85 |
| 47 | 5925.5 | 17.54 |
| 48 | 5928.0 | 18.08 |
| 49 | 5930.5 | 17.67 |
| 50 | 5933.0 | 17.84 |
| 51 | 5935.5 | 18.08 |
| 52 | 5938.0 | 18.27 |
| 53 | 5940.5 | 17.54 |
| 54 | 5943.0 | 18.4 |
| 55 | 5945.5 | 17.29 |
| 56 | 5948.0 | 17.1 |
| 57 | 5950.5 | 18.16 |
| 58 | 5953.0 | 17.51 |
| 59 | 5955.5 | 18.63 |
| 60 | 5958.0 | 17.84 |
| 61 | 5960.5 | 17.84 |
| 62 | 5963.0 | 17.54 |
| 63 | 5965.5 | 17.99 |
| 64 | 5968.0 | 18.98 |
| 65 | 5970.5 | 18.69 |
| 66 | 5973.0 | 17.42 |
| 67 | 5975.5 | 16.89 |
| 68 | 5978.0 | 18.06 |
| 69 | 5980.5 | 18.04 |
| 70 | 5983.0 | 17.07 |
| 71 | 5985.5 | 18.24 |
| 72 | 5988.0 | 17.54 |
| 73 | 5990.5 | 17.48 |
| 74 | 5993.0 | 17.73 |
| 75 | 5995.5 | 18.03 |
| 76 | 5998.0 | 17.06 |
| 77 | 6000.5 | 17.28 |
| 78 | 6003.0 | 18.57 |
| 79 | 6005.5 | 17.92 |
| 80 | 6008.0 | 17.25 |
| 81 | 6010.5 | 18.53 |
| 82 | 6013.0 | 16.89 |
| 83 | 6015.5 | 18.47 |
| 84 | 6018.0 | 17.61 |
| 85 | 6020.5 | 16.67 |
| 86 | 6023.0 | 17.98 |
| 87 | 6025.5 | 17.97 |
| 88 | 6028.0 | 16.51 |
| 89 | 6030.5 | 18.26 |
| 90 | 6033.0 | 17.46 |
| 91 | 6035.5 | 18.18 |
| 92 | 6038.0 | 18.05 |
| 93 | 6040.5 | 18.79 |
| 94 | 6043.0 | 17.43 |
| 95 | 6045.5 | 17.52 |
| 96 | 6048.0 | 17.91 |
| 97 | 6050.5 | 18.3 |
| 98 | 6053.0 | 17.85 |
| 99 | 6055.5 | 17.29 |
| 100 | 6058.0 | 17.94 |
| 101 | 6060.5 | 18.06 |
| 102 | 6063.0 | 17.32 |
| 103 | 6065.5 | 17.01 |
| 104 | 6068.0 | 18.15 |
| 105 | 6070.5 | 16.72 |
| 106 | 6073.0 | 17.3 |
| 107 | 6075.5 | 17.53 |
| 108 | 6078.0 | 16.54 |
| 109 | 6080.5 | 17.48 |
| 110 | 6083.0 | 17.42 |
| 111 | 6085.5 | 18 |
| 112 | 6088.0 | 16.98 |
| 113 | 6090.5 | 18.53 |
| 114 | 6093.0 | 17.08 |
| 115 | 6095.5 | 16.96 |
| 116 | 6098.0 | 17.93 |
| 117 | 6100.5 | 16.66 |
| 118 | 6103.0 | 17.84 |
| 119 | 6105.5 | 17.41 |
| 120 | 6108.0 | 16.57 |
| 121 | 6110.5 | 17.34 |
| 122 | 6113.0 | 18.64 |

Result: 0.01 mag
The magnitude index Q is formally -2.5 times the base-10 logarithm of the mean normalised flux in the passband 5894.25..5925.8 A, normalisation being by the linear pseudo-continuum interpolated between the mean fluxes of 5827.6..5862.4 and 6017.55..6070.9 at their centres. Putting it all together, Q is 0.025 mag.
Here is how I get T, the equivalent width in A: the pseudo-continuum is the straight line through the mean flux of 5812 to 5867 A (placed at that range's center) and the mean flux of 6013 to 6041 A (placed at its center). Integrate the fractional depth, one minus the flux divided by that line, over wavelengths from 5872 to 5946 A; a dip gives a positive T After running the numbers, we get 1.3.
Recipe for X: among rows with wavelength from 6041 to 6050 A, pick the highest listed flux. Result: 17.91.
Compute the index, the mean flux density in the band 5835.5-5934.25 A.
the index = 18.3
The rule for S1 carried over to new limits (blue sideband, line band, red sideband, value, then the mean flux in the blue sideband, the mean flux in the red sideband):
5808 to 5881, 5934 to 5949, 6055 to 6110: 0.03 mag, 18.8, 17.4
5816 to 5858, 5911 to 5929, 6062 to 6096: 0.03 mag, 18.8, 17.4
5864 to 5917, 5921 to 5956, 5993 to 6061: 0.01 mag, 18.2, 17.8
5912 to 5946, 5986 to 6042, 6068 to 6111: -0.01 mag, 17.8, 17.3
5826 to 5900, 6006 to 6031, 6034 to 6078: 0.01 mag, 18.5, 17.7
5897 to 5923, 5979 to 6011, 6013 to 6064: 0.01 mag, 18.1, 17.8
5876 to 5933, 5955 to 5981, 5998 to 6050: 0.00 mag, 18.1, 17.8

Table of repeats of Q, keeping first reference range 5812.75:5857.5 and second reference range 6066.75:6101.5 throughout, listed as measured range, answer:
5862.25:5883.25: 0.00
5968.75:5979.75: 0.01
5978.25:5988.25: 0.01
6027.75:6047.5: -0.01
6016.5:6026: 0.01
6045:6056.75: -0.01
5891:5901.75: 0.03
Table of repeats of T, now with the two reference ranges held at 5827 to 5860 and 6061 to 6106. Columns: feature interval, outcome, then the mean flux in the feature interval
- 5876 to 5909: 0.5 A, 18.2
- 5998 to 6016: 0.1 A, 17.8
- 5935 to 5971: 0.4 A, 18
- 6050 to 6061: -0.2 A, 17.8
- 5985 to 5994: 0.1 A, 17.7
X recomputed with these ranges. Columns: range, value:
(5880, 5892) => 19.85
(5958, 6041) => 18.98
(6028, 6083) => 18.79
